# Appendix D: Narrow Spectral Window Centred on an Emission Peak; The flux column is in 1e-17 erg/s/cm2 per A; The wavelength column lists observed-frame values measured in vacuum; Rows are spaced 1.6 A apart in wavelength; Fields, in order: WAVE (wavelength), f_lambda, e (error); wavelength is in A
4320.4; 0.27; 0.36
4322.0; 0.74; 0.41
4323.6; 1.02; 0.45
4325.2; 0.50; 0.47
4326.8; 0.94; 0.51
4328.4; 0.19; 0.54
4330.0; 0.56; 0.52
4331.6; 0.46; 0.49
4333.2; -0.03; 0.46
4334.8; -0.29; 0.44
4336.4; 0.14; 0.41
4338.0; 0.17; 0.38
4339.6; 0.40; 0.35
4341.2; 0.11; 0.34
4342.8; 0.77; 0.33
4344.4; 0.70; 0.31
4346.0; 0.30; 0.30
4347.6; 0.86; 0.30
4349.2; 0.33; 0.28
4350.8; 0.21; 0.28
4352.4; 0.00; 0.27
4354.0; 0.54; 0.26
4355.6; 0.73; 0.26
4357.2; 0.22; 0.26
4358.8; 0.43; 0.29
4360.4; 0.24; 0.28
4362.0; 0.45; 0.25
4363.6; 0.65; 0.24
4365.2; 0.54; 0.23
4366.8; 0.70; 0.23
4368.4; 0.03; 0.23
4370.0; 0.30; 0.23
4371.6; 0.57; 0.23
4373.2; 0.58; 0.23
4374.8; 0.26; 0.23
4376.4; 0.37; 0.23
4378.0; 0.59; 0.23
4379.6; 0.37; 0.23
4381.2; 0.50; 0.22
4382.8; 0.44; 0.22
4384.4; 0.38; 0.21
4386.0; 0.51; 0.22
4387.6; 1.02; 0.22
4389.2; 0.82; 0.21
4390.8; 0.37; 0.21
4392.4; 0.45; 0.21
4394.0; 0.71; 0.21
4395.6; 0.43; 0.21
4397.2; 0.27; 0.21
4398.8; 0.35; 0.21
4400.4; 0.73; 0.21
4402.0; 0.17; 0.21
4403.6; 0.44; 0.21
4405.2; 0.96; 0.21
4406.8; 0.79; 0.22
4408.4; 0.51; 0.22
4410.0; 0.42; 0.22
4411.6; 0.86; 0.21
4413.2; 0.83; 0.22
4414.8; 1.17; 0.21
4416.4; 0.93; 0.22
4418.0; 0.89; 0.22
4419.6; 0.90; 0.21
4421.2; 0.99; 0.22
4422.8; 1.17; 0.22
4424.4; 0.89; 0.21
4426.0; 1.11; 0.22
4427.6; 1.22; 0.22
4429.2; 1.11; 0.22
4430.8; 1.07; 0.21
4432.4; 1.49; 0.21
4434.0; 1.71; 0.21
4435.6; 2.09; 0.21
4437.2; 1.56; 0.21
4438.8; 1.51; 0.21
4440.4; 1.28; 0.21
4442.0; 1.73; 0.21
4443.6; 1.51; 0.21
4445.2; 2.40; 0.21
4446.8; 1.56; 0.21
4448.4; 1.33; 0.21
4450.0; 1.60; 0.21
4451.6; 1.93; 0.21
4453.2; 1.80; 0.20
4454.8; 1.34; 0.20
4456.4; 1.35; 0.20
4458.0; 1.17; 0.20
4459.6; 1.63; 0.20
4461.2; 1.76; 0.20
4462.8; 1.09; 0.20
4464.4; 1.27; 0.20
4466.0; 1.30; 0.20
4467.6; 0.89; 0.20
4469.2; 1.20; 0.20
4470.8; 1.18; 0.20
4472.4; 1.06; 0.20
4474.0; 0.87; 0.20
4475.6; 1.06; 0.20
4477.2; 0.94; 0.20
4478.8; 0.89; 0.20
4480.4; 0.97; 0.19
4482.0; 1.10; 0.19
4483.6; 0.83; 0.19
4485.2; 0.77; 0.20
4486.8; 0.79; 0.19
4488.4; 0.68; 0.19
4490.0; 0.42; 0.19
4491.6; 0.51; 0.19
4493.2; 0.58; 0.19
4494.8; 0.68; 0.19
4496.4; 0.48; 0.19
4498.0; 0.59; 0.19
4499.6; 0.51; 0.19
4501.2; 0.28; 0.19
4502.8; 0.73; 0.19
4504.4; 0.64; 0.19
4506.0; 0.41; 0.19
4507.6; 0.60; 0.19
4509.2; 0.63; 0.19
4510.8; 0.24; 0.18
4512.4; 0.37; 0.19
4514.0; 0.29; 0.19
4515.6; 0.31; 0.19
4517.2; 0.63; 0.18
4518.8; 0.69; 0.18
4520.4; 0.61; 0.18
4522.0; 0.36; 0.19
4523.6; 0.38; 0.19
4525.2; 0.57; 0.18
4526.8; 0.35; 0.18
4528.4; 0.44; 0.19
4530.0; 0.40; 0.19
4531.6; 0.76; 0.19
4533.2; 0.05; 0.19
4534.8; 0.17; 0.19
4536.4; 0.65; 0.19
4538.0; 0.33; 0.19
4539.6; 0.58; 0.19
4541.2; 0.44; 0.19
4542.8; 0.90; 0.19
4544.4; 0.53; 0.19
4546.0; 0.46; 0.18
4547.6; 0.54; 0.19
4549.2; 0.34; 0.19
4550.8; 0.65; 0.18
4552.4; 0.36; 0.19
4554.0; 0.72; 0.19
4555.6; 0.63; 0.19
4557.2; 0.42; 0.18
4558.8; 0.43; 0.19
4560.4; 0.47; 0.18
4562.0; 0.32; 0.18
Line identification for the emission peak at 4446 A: C IV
